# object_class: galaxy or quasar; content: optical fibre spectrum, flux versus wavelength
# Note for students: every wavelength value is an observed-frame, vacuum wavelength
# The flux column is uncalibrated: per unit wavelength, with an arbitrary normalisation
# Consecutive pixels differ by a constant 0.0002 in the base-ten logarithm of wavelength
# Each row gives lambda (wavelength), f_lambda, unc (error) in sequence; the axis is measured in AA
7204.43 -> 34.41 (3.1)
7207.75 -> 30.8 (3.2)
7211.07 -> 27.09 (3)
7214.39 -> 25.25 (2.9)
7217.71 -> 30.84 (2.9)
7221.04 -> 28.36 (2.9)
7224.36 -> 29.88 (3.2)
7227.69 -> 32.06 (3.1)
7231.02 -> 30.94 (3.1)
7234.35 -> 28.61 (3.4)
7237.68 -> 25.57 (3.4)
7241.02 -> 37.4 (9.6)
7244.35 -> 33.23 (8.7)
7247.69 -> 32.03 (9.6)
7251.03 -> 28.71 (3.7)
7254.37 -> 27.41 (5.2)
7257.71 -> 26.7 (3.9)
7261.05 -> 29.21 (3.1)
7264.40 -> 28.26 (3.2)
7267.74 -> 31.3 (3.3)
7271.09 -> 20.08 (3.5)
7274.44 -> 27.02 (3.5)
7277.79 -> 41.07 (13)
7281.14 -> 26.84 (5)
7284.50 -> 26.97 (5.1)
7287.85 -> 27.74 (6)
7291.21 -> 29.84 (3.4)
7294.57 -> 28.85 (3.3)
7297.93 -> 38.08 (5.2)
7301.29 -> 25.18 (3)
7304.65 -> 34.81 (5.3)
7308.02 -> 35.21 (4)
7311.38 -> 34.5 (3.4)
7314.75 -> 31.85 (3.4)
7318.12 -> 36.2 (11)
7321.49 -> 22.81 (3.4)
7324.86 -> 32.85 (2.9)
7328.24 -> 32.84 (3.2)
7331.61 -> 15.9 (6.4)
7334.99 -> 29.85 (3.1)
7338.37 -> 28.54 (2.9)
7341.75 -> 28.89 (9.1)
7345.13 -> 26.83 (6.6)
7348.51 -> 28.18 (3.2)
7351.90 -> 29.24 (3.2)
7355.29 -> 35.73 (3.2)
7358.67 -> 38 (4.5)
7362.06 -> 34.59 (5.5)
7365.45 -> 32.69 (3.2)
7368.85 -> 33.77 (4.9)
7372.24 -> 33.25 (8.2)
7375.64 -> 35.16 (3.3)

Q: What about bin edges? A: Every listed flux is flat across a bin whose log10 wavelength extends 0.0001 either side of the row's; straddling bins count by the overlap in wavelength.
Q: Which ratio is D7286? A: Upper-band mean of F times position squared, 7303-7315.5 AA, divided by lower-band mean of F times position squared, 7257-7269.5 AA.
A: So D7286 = 1.20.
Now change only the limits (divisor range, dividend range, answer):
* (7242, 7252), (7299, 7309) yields 1.01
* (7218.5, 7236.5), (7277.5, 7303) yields 1.02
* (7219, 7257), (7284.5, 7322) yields 1.06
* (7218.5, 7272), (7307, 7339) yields 1.04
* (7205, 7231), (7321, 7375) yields 1.07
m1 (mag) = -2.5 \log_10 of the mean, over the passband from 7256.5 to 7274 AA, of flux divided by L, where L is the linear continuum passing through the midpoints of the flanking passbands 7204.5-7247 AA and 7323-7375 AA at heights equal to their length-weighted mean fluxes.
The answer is 0.124 mag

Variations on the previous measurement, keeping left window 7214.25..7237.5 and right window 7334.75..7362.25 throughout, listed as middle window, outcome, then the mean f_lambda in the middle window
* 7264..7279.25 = 0.02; 29.5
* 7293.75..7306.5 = -0.06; 32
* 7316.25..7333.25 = 0.09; 28.2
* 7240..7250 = -0.14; 33.7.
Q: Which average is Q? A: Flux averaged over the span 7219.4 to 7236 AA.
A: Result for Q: 30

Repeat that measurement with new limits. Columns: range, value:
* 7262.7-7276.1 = 26.7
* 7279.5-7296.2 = 28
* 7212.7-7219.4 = 28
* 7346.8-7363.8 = 33.1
